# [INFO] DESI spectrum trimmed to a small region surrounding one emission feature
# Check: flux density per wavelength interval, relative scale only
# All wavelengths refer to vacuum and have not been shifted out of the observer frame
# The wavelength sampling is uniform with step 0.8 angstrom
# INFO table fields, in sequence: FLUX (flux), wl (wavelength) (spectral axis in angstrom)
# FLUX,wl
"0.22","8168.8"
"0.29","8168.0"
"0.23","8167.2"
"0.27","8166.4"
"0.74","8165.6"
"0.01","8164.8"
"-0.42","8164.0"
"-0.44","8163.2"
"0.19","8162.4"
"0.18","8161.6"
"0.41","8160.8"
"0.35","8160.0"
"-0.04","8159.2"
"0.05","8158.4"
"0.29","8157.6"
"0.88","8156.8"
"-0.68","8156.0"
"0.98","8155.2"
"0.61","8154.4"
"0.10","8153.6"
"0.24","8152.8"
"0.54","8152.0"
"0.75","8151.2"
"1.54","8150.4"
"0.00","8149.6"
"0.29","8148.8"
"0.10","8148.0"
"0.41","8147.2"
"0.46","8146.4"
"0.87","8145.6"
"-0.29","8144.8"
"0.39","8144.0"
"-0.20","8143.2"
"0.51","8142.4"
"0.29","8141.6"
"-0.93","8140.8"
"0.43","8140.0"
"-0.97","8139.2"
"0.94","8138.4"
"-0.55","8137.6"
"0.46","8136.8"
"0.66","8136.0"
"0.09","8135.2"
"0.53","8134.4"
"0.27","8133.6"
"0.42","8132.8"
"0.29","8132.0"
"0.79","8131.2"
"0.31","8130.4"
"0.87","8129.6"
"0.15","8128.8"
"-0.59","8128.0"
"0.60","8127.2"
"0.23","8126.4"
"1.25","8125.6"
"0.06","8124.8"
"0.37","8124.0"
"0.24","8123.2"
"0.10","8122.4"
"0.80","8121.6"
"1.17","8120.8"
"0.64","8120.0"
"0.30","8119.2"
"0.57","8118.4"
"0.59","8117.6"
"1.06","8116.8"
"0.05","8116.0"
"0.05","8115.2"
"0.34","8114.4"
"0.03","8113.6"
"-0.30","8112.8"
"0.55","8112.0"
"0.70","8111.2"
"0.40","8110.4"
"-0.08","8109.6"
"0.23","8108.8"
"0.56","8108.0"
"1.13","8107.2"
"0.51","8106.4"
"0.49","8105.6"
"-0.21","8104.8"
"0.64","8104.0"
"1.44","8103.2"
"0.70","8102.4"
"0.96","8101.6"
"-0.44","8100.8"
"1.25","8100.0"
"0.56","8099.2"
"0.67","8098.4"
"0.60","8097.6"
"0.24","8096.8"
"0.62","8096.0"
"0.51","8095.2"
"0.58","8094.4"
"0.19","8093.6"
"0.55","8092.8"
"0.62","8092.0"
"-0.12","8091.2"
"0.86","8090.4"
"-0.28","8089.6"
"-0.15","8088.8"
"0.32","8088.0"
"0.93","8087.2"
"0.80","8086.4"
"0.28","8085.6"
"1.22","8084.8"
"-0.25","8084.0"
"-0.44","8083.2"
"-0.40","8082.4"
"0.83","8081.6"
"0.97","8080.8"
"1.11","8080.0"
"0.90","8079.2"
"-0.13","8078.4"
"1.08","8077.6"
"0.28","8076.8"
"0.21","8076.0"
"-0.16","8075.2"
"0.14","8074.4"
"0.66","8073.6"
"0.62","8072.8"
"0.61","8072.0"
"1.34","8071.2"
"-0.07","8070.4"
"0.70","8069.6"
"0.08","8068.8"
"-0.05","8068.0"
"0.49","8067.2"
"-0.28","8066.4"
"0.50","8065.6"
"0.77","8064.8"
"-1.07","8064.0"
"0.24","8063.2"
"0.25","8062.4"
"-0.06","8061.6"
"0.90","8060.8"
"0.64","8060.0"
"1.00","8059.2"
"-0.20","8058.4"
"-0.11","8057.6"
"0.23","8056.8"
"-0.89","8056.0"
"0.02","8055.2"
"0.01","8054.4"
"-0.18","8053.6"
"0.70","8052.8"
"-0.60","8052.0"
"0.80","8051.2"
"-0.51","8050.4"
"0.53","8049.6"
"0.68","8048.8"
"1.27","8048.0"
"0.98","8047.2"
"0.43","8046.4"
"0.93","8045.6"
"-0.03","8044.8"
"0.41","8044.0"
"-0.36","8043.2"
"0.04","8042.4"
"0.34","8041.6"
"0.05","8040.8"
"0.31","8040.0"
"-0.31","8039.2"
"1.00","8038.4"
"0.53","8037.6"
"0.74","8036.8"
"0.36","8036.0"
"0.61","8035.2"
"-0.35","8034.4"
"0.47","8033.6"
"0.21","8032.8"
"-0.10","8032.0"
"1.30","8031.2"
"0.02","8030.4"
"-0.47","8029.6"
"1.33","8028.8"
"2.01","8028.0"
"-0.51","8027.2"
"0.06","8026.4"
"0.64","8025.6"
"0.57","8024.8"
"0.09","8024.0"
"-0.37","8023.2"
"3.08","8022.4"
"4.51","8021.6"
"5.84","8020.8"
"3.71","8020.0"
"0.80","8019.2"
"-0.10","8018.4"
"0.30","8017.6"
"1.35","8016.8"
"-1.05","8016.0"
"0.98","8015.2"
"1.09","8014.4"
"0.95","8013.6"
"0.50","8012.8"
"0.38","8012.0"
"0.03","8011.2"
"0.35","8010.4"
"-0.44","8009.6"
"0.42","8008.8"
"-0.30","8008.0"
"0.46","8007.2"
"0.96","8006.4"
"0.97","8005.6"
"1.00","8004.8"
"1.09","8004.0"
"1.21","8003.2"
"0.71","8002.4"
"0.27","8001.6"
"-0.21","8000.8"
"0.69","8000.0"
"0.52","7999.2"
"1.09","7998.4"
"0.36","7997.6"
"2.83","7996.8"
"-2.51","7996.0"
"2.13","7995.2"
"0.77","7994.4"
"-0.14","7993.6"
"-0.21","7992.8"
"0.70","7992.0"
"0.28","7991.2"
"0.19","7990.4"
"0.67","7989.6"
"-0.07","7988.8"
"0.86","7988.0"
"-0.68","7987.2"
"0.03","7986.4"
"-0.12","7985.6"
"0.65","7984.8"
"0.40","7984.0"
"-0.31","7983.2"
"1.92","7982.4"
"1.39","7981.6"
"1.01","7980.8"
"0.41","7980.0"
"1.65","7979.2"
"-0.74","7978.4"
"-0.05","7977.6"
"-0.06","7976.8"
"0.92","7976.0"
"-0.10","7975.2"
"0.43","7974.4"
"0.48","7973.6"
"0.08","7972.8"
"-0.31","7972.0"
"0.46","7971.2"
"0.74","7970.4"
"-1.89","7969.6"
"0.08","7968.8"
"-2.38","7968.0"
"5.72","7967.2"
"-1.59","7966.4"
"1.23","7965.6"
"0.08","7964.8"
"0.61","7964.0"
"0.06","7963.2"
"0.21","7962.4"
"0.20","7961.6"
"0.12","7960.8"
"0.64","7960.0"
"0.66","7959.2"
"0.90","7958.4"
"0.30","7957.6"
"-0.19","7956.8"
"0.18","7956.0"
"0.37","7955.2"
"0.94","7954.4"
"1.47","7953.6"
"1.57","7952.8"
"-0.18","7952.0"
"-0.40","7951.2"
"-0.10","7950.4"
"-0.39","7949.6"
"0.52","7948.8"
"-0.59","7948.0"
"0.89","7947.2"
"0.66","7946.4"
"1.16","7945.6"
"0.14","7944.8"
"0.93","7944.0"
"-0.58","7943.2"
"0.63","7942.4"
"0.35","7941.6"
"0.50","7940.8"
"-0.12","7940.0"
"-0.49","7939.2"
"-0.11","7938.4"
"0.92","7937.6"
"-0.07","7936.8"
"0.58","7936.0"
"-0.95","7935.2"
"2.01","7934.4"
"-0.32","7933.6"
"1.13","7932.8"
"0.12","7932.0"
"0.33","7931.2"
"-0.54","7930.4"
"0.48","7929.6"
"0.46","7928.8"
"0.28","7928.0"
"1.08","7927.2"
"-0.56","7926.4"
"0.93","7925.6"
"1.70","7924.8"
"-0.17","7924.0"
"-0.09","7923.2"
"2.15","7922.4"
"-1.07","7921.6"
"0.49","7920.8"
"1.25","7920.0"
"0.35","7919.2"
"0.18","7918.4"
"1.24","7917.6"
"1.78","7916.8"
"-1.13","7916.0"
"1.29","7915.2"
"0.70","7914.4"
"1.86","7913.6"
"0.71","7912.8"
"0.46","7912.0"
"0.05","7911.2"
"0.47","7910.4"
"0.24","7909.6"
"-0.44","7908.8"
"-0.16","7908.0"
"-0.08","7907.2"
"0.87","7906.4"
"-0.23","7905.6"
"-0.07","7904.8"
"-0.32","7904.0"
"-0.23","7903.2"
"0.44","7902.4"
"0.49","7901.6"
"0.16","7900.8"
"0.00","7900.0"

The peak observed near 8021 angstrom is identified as Halpha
